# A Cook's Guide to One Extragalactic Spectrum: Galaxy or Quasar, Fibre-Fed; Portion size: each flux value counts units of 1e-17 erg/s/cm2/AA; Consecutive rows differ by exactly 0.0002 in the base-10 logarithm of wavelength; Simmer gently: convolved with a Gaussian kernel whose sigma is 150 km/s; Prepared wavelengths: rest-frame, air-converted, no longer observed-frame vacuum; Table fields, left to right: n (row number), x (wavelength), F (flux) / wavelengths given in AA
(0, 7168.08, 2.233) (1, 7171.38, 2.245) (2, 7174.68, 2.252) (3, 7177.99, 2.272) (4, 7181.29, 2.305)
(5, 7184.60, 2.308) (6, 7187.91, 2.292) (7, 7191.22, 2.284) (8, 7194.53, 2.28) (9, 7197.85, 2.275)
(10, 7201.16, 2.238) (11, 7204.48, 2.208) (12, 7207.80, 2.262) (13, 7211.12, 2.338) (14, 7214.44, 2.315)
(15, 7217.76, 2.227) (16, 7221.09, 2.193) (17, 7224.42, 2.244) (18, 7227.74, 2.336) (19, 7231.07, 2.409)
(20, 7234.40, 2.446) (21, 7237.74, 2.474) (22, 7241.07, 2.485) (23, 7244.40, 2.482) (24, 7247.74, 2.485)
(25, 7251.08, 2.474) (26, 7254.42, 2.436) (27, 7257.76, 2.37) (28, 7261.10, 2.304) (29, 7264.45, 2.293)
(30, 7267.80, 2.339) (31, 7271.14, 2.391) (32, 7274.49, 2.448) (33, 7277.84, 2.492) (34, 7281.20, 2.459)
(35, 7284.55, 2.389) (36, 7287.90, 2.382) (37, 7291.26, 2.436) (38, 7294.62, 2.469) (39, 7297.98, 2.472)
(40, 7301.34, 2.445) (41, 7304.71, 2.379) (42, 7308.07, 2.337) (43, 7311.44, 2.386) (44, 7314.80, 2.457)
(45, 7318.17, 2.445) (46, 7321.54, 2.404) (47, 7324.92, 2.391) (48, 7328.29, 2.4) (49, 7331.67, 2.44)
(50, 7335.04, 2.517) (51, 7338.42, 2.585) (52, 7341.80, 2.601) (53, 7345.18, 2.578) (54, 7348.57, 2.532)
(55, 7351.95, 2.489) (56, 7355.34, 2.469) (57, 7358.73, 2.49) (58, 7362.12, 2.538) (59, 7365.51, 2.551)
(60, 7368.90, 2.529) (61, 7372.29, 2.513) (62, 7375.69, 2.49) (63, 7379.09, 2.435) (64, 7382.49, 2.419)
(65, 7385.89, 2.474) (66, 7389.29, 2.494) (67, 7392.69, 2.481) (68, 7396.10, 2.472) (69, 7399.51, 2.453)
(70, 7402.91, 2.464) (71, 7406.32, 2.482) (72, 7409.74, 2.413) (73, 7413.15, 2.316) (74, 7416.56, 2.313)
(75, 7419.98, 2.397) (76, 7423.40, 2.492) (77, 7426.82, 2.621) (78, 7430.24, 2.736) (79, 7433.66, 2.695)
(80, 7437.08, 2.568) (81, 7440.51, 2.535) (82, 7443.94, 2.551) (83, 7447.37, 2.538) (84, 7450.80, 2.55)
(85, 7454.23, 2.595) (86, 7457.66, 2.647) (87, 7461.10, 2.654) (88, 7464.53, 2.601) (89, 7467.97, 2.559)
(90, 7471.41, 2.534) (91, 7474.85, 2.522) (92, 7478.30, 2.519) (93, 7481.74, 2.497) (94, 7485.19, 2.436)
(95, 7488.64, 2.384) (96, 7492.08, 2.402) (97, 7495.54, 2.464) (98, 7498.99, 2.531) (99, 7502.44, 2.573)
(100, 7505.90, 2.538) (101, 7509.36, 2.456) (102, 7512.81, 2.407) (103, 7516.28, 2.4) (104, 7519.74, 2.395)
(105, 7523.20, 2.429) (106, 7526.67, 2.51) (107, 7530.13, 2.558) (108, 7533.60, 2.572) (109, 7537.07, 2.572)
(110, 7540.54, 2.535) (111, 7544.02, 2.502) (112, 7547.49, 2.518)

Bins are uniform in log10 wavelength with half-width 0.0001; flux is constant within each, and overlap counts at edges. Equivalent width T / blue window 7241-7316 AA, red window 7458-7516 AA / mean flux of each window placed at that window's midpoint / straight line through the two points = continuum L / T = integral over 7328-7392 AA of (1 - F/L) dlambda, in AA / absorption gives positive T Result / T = -1.4 AA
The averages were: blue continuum 2.42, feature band 2.5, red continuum 2.51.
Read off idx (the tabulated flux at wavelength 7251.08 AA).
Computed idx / 2.474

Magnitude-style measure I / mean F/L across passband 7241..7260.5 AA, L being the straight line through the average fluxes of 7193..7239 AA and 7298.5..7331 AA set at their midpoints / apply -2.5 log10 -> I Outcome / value -0.05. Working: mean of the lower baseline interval 2.3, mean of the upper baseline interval 2.41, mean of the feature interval 2.45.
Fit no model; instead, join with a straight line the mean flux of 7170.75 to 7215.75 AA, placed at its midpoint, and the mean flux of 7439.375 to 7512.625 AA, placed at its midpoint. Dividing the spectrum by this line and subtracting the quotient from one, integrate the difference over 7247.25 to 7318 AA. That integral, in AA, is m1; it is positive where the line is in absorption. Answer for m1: -1.7 AA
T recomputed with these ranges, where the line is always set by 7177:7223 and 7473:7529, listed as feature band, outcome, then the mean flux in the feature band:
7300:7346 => -2.0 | 2.45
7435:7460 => -1.4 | 2.57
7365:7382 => -0.8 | 2.49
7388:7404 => -0.5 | 2.47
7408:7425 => 0.2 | 2.38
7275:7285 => -0.6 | 2.45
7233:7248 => -1.2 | 2.47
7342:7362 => -1.3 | 2.52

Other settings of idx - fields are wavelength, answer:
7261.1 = 2.304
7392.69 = 2.481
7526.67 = 2.51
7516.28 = 2.4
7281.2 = 2.459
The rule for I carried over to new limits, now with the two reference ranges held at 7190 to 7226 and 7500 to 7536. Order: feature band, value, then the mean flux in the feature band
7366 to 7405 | -0.04 mag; 2.48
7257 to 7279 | -0.03 mag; 2.37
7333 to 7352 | -0.09 mag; 2.55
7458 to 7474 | -0.06 mag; 2.59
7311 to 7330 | -0.03 mag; 2.42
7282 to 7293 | -0.04 mag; 2.41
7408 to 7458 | -0.05 mag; 2.53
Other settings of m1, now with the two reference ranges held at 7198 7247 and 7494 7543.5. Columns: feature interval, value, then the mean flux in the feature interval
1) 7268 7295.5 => -0.7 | 2.43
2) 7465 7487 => -0.4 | 2.51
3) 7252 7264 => -0.1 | 2.37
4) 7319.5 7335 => -0.2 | 2.42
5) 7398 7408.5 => -0.1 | 2.46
